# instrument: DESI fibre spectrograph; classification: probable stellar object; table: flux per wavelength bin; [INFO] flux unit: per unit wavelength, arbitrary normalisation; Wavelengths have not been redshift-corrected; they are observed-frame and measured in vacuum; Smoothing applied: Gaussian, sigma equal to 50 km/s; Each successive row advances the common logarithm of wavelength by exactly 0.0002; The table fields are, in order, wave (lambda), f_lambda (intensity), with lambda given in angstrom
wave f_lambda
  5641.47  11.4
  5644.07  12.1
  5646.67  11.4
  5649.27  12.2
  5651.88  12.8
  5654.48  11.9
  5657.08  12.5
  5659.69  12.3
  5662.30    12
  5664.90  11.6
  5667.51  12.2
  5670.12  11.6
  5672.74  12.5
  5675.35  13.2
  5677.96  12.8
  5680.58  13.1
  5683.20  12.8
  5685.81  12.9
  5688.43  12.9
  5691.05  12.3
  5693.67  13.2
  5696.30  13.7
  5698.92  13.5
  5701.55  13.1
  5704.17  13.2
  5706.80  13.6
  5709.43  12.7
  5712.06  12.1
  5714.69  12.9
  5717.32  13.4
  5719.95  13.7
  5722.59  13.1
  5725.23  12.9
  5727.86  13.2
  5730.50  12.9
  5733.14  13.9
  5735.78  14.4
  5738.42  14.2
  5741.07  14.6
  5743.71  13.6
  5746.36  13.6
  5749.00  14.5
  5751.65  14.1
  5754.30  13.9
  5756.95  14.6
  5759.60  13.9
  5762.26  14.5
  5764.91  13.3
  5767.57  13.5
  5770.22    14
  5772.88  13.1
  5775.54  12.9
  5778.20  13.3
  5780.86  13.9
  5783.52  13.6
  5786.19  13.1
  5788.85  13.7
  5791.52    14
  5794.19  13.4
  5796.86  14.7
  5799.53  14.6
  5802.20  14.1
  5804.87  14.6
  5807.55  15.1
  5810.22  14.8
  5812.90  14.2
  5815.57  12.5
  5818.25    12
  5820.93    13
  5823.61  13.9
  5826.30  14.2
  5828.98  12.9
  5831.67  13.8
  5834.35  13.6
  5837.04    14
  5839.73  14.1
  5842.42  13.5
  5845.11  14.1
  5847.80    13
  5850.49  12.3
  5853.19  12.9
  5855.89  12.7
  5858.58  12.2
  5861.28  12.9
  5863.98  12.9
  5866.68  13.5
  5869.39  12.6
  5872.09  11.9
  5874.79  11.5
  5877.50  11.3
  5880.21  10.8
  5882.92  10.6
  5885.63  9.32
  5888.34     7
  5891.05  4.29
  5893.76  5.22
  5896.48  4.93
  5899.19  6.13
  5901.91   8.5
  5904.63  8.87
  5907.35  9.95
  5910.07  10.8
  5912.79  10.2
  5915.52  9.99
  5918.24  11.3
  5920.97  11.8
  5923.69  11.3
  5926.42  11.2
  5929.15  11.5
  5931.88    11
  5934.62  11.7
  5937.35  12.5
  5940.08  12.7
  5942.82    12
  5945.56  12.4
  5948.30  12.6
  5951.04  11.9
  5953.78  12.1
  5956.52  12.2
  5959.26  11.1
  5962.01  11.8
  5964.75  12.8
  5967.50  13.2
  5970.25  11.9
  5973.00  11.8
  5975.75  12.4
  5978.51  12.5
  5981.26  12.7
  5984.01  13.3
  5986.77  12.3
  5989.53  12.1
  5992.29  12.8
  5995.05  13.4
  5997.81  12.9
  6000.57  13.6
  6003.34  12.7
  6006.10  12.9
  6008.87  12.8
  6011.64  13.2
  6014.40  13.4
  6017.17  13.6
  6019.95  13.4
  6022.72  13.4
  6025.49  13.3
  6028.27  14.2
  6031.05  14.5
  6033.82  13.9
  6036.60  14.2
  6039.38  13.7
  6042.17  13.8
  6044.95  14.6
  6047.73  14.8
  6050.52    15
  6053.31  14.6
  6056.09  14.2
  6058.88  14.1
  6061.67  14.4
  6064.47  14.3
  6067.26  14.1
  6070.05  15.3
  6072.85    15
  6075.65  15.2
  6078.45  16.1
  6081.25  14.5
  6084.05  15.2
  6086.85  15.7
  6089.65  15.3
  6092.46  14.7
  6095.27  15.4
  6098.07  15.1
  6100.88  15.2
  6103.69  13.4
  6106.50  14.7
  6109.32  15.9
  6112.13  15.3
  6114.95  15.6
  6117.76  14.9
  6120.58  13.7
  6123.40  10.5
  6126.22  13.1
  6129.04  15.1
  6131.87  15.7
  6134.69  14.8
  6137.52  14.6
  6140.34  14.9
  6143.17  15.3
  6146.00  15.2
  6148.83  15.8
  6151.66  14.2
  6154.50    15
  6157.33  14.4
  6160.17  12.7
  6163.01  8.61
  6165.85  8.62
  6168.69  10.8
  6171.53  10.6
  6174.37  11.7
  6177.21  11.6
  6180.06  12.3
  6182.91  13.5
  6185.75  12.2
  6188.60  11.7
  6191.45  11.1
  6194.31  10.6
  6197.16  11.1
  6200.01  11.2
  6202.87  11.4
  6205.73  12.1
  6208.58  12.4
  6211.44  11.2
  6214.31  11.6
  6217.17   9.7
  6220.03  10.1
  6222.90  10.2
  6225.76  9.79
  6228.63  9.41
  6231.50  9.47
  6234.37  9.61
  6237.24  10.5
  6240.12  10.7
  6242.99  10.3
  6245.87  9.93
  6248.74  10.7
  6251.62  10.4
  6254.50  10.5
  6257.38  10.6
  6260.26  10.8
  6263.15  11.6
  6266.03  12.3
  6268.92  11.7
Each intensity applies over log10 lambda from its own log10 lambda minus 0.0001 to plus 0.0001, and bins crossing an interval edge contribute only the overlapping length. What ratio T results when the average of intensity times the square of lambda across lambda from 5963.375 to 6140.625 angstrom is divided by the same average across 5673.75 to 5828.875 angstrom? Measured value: 1.14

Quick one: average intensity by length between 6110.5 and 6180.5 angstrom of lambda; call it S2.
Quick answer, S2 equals 13.4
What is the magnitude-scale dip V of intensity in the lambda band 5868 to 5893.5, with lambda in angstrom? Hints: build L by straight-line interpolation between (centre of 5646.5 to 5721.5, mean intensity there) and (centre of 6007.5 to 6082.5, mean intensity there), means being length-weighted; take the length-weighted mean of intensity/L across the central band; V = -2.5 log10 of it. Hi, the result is 0.36 mag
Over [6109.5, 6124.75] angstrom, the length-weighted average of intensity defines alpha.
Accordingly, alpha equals 14.2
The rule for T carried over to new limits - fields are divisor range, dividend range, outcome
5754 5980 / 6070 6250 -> 1.16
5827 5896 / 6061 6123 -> 1.38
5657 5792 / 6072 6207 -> 1.17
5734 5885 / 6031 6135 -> 1.20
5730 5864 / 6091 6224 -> 1.07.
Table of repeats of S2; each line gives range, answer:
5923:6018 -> 12.4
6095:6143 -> 14.6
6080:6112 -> 15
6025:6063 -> 14.3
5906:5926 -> 10.8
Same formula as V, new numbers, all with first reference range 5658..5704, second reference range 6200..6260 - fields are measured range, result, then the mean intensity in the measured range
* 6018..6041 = -0.215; 13.8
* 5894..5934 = 0.208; 9.73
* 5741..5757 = -0.133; 14.1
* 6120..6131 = -0.200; 13.2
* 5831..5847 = -0.147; 13.8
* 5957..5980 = -0.056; 12.2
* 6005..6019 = -0.158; 13.2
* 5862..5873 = -0.070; 12.8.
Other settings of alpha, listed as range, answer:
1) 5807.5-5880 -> 13.1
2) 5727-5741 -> 13.8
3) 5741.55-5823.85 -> 13.8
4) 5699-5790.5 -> 13.6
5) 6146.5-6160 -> 14.7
